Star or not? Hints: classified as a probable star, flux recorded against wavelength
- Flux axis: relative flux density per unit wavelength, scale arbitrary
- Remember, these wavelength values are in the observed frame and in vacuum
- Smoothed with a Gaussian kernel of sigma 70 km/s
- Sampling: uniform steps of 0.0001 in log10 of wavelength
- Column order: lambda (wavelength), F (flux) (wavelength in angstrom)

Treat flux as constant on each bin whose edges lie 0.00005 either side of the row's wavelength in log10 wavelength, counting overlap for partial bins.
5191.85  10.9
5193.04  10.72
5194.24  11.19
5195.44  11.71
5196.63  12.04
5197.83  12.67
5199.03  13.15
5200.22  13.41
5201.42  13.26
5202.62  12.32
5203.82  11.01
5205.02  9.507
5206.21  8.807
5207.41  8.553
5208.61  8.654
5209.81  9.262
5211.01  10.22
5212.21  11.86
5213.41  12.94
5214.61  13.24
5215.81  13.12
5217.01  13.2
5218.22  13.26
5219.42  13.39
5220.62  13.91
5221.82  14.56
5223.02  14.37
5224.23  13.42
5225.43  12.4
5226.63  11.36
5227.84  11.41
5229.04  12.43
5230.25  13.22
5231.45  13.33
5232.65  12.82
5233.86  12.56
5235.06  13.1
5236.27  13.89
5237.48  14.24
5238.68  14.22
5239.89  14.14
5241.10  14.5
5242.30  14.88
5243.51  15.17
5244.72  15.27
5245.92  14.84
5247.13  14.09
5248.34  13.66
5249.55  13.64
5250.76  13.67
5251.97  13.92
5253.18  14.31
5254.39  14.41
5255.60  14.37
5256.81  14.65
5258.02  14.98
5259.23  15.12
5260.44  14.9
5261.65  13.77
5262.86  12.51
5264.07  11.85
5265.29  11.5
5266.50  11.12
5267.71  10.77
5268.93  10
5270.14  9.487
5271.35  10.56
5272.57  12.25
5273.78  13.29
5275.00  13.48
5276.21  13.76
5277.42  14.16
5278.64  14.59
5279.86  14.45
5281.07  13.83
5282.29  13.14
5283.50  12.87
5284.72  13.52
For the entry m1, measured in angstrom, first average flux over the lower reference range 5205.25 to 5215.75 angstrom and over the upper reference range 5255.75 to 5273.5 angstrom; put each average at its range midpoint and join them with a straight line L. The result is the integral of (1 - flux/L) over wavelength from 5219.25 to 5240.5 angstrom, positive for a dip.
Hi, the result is -3.8 angstrom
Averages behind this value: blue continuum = 10.6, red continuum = 12.5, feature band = 13.3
